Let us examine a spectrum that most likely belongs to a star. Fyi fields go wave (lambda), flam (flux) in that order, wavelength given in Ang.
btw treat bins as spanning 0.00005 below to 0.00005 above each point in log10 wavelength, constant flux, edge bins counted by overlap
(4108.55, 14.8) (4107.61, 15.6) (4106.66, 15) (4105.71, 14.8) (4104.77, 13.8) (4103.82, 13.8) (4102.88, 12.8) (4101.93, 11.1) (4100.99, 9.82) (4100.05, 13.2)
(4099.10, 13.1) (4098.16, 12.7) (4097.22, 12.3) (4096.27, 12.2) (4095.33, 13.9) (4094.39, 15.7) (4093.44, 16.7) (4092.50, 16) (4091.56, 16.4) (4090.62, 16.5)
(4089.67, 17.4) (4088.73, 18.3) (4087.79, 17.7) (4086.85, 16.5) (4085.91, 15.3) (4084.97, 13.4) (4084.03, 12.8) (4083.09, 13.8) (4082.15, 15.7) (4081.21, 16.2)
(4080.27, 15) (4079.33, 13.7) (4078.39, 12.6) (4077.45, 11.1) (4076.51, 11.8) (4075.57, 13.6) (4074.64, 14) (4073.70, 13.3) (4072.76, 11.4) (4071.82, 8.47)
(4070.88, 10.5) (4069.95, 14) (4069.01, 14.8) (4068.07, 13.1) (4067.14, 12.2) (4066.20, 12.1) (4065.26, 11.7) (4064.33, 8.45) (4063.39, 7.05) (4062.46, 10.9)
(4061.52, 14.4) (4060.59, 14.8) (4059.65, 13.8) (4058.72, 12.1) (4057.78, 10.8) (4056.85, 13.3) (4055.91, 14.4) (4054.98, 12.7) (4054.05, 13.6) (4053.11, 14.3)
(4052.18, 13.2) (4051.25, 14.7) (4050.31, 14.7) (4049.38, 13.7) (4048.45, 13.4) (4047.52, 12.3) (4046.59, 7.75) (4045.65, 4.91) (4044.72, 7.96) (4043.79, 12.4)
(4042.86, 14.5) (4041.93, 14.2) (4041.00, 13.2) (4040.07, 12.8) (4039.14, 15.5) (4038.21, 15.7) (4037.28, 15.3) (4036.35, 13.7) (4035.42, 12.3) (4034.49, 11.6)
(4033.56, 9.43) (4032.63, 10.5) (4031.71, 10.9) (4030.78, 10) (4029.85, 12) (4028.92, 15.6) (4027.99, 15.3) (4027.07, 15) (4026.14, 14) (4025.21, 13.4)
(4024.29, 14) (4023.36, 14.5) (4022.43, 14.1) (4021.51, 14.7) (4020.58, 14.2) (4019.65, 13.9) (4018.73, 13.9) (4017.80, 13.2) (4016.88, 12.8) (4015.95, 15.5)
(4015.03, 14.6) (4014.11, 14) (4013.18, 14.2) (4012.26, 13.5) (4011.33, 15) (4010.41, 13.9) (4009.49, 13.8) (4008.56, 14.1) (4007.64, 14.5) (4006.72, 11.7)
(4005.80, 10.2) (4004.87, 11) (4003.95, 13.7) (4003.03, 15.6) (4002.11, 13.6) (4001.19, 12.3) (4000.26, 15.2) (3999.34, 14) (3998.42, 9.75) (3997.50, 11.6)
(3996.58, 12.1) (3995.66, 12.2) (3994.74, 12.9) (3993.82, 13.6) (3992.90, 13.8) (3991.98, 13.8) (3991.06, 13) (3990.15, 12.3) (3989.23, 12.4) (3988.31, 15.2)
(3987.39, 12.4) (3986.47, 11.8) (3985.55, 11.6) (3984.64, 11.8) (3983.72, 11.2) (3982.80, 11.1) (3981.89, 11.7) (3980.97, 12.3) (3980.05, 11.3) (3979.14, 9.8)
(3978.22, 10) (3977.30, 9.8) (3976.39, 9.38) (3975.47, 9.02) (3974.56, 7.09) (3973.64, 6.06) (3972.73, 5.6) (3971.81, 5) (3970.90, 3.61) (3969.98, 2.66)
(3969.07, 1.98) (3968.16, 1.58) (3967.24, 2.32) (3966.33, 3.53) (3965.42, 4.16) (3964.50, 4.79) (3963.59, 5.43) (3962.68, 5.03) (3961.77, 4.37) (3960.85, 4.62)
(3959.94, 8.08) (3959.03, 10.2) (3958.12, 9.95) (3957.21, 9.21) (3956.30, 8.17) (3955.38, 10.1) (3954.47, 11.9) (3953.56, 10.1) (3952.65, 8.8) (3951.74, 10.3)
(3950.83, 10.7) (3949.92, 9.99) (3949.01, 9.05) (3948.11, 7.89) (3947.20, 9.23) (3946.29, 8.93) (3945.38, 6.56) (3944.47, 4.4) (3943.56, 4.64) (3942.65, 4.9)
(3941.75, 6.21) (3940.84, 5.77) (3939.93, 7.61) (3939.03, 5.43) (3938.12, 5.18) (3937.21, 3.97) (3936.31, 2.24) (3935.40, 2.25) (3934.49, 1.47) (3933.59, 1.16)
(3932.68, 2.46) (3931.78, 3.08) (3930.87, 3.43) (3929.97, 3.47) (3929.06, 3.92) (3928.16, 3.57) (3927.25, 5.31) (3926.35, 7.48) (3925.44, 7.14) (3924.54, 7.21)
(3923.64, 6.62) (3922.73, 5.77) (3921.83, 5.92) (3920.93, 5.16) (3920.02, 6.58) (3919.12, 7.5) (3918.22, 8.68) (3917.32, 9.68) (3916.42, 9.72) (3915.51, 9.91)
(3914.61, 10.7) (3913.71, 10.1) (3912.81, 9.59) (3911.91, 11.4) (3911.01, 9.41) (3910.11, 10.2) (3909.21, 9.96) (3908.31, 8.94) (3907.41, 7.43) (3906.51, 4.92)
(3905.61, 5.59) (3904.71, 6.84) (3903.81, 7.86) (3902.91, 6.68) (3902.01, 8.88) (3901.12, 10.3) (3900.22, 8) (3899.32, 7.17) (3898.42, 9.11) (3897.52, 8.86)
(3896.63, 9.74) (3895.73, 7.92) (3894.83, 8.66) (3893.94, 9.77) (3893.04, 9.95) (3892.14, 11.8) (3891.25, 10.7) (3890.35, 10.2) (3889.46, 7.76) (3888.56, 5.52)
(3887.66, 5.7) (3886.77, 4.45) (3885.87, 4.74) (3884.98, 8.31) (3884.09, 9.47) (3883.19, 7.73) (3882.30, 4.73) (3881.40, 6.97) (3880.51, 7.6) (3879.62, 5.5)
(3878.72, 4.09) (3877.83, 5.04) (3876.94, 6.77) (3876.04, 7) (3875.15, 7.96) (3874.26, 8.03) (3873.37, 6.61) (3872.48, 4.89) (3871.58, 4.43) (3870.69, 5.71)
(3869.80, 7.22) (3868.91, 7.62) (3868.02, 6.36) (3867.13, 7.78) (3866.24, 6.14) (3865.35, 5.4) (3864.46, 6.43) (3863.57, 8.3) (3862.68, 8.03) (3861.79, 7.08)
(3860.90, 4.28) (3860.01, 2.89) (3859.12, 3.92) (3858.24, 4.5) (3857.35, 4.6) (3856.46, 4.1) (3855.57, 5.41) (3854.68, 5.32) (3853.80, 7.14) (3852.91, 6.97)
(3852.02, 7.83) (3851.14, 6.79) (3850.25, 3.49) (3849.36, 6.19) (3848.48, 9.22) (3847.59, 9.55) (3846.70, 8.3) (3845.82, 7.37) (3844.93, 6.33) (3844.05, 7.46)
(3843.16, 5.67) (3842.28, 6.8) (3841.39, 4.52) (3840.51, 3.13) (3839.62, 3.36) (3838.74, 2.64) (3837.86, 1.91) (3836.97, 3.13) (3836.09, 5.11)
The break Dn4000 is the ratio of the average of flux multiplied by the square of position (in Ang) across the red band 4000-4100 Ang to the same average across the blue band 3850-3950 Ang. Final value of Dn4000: 2.13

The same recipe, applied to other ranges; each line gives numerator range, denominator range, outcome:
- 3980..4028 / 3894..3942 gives 2.02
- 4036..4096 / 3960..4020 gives 1.31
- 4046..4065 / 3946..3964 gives 1.52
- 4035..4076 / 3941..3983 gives 1.78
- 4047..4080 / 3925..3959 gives 2.08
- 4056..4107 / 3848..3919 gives 2.02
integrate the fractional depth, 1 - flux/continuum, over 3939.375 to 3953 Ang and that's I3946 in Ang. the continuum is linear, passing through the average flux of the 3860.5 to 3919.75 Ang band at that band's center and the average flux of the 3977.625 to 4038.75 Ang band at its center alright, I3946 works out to 3.49 Ang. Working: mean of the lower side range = 7.73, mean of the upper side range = 13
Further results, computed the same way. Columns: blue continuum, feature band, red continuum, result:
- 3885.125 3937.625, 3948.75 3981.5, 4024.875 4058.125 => 7.00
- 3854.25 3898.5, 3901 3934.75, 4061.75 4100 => 4.77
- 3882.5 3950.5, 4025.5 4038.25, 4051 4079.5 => -1.83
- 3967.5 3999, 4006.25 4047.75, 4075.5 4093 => -3.65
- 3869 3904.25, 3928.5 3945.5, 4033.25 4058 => 9.48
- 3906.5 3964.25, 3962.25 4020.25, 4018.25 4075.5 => -4.19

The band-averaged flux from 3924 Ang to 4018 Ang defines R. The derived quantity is 8.96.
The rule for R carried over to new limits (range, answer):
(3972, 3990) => 10.5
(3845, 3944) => 6.74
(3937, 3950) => 6.61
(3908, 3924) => 8.66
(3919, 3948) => 5.15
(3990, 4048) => 13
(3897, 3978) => 6.81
